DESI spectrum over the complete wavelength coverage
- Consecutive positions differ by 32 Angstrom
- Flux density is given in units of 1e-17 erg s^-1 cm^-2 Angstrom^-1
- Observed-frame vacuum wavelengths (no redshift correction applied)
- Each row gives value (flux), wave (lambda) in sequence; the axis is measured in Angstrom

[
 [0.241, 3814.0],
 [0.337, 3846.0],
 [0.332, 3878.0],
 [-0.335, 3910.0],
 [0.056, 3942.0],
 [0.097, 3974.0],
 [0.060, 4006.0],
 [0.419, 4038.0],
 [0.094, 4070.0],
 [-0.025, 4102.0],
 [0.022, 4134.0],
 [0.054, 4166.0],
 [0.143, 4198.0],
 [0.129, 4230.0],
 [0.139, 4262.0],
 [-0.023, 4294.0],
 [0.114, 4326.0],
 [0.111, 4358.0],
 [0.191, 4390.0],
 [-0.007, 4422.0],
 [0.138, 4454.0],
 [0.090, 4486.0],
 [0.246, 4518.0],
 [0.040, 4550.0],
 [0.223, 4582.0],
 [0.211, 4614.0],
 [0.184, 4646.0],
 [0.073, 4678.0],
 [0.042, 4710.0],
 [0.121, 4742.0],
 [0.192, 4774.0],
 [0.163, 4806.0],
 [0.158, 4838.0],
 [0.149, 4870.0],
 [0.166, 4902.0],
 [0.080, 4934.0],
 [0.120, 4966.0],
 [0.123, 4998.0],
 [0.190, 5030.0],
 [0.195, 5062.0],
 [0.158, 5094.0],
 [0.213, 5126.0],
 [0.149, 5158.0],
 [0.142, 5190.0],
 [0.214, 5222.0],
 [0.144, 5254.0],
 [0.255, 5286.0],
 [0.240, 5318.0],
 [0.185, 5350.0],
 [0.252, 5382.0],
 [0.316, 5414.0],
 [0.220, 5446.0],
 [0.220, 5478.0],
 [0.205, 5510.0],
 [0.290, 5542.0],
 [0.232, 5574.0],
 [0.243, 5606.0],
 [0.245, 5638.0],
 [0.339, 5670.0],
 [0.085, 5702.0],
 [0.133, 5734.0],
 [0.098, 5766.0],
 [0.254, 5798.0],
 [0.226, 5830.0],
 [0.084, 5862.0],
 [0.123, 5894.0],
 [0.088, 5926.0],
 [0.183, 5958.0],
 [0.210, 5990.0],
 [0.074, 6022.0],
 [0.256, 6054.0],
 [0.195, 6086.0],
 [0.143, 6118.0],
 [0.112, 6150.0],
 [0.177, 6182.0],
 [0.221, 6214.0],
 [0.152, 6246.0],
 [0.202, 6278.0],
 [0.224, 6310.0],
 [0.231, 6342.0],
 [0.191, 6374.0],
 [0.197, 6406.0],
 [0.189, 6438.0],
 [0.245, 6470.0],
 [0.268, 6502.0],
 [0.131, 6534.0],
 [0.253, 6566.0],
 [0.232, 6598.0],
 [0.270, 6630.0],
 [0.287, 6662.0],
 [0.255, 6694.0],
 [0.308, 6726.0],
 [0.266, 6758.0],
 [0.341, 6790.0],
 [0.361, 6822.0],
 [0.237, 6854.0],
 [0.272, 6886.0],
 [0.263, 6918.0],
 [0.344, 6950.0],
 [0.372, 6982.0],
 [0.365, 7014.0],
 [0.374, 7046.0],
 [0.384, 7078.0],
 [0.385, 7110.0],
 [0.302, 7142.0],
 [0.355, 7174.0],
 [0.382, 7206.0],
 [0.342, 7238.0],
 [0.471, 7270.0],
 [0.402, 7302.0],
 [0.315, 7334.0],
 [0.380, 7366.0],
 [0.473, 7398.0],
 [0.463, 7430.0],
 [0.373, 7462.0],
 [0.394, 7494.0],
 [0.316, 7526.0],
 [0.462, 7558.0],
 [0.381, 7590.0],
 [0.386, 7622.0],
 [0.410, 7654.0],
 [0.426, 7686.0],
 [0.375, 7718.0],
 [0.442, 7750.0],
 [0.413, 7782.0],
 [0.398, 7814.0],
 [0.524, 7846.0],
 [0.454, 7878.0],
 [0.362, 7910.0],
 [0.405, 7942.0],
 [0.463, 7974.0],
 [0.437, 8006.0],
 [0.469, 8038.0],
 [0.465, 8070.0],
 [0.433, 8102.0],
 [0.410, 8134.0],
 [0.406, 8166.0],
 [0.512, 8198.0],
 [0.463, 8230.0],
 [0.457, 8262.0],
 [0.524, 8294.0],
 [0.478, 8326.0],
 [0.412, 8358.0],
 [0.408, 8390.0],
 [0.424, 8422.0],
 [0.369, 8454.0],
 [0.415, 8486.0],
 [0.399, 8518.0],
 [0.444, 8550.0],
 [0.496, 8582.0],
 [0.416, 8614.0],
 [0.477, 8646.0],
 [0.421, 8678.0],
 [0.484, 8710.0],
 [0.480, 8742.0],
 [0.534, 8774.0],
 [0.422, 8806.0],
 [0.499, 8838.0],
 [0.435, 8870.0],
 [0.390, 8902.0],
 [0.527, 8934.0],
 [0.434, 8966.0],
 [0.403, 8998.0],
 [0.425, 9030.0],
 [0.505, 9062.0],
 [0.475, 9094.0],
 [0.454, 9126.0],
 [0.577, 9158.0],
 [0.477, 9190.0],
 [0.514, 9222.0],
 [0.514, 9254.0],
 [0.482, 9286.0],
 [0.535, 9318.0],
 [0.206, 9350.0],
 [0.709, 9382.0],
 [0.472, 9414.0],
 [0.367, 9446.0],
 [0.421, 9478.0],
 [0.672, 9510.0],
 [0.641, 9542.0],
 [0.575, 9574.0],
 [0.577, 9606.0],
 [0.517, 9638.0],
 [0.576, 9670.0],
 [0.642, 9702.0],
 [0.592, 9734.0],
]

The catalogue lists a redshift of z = 0.743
